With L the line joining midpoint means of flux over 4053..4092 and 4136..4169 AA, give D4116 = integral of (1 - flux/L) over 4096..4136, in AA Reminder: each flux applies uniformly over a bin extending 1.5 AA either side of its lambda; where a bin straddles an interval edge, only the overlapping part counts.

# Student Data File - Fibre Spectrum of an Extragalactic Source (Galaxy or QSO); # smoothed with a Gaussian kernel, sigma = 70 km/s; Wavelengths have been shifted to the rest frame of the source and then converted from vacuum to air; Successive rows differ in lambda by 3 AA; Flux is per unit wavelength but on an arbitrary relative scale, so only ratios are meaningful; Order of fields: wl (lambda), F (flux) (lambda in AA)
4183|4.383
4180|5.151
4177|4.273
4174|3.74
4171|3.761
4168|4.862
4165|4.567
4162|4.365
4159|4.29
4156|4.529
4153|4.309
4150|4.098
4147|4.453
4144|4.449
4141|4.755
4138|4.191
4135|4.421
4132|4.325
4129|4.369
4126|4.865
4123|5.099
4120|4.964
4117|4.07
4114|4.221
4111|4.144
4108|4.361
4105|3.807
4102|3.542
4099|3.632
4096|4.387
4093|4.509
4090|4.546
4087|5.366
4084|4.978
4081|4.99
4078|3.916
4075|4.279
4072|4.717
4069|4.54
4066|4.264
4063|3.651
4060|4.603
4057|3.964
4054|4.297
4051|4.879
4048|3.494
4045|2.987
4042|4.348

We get 1.4 AA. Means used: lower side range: 4.47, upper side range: 4.44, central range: 4.3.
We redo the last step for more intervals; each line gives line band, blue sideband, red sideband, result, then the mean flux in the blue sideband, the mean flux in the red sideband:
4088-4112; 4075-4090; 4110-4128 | 2.64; 4.73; 4.57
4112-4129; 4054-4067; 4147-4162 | -1.38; 4.14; 4.33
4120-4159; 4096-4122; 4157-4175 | -2.66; 4.13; 4.29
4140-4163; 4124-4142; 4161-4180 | 0.08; 4.5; 4.33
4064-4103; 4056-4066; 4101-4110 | -4.03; 4.11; 3.94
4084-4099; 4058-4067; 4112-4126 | -0.83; 4.16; 4.6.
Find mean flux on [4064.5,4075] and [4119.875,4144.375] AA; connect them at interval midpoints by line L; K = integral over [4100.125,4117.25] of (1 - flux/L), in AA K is 2.0 AA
